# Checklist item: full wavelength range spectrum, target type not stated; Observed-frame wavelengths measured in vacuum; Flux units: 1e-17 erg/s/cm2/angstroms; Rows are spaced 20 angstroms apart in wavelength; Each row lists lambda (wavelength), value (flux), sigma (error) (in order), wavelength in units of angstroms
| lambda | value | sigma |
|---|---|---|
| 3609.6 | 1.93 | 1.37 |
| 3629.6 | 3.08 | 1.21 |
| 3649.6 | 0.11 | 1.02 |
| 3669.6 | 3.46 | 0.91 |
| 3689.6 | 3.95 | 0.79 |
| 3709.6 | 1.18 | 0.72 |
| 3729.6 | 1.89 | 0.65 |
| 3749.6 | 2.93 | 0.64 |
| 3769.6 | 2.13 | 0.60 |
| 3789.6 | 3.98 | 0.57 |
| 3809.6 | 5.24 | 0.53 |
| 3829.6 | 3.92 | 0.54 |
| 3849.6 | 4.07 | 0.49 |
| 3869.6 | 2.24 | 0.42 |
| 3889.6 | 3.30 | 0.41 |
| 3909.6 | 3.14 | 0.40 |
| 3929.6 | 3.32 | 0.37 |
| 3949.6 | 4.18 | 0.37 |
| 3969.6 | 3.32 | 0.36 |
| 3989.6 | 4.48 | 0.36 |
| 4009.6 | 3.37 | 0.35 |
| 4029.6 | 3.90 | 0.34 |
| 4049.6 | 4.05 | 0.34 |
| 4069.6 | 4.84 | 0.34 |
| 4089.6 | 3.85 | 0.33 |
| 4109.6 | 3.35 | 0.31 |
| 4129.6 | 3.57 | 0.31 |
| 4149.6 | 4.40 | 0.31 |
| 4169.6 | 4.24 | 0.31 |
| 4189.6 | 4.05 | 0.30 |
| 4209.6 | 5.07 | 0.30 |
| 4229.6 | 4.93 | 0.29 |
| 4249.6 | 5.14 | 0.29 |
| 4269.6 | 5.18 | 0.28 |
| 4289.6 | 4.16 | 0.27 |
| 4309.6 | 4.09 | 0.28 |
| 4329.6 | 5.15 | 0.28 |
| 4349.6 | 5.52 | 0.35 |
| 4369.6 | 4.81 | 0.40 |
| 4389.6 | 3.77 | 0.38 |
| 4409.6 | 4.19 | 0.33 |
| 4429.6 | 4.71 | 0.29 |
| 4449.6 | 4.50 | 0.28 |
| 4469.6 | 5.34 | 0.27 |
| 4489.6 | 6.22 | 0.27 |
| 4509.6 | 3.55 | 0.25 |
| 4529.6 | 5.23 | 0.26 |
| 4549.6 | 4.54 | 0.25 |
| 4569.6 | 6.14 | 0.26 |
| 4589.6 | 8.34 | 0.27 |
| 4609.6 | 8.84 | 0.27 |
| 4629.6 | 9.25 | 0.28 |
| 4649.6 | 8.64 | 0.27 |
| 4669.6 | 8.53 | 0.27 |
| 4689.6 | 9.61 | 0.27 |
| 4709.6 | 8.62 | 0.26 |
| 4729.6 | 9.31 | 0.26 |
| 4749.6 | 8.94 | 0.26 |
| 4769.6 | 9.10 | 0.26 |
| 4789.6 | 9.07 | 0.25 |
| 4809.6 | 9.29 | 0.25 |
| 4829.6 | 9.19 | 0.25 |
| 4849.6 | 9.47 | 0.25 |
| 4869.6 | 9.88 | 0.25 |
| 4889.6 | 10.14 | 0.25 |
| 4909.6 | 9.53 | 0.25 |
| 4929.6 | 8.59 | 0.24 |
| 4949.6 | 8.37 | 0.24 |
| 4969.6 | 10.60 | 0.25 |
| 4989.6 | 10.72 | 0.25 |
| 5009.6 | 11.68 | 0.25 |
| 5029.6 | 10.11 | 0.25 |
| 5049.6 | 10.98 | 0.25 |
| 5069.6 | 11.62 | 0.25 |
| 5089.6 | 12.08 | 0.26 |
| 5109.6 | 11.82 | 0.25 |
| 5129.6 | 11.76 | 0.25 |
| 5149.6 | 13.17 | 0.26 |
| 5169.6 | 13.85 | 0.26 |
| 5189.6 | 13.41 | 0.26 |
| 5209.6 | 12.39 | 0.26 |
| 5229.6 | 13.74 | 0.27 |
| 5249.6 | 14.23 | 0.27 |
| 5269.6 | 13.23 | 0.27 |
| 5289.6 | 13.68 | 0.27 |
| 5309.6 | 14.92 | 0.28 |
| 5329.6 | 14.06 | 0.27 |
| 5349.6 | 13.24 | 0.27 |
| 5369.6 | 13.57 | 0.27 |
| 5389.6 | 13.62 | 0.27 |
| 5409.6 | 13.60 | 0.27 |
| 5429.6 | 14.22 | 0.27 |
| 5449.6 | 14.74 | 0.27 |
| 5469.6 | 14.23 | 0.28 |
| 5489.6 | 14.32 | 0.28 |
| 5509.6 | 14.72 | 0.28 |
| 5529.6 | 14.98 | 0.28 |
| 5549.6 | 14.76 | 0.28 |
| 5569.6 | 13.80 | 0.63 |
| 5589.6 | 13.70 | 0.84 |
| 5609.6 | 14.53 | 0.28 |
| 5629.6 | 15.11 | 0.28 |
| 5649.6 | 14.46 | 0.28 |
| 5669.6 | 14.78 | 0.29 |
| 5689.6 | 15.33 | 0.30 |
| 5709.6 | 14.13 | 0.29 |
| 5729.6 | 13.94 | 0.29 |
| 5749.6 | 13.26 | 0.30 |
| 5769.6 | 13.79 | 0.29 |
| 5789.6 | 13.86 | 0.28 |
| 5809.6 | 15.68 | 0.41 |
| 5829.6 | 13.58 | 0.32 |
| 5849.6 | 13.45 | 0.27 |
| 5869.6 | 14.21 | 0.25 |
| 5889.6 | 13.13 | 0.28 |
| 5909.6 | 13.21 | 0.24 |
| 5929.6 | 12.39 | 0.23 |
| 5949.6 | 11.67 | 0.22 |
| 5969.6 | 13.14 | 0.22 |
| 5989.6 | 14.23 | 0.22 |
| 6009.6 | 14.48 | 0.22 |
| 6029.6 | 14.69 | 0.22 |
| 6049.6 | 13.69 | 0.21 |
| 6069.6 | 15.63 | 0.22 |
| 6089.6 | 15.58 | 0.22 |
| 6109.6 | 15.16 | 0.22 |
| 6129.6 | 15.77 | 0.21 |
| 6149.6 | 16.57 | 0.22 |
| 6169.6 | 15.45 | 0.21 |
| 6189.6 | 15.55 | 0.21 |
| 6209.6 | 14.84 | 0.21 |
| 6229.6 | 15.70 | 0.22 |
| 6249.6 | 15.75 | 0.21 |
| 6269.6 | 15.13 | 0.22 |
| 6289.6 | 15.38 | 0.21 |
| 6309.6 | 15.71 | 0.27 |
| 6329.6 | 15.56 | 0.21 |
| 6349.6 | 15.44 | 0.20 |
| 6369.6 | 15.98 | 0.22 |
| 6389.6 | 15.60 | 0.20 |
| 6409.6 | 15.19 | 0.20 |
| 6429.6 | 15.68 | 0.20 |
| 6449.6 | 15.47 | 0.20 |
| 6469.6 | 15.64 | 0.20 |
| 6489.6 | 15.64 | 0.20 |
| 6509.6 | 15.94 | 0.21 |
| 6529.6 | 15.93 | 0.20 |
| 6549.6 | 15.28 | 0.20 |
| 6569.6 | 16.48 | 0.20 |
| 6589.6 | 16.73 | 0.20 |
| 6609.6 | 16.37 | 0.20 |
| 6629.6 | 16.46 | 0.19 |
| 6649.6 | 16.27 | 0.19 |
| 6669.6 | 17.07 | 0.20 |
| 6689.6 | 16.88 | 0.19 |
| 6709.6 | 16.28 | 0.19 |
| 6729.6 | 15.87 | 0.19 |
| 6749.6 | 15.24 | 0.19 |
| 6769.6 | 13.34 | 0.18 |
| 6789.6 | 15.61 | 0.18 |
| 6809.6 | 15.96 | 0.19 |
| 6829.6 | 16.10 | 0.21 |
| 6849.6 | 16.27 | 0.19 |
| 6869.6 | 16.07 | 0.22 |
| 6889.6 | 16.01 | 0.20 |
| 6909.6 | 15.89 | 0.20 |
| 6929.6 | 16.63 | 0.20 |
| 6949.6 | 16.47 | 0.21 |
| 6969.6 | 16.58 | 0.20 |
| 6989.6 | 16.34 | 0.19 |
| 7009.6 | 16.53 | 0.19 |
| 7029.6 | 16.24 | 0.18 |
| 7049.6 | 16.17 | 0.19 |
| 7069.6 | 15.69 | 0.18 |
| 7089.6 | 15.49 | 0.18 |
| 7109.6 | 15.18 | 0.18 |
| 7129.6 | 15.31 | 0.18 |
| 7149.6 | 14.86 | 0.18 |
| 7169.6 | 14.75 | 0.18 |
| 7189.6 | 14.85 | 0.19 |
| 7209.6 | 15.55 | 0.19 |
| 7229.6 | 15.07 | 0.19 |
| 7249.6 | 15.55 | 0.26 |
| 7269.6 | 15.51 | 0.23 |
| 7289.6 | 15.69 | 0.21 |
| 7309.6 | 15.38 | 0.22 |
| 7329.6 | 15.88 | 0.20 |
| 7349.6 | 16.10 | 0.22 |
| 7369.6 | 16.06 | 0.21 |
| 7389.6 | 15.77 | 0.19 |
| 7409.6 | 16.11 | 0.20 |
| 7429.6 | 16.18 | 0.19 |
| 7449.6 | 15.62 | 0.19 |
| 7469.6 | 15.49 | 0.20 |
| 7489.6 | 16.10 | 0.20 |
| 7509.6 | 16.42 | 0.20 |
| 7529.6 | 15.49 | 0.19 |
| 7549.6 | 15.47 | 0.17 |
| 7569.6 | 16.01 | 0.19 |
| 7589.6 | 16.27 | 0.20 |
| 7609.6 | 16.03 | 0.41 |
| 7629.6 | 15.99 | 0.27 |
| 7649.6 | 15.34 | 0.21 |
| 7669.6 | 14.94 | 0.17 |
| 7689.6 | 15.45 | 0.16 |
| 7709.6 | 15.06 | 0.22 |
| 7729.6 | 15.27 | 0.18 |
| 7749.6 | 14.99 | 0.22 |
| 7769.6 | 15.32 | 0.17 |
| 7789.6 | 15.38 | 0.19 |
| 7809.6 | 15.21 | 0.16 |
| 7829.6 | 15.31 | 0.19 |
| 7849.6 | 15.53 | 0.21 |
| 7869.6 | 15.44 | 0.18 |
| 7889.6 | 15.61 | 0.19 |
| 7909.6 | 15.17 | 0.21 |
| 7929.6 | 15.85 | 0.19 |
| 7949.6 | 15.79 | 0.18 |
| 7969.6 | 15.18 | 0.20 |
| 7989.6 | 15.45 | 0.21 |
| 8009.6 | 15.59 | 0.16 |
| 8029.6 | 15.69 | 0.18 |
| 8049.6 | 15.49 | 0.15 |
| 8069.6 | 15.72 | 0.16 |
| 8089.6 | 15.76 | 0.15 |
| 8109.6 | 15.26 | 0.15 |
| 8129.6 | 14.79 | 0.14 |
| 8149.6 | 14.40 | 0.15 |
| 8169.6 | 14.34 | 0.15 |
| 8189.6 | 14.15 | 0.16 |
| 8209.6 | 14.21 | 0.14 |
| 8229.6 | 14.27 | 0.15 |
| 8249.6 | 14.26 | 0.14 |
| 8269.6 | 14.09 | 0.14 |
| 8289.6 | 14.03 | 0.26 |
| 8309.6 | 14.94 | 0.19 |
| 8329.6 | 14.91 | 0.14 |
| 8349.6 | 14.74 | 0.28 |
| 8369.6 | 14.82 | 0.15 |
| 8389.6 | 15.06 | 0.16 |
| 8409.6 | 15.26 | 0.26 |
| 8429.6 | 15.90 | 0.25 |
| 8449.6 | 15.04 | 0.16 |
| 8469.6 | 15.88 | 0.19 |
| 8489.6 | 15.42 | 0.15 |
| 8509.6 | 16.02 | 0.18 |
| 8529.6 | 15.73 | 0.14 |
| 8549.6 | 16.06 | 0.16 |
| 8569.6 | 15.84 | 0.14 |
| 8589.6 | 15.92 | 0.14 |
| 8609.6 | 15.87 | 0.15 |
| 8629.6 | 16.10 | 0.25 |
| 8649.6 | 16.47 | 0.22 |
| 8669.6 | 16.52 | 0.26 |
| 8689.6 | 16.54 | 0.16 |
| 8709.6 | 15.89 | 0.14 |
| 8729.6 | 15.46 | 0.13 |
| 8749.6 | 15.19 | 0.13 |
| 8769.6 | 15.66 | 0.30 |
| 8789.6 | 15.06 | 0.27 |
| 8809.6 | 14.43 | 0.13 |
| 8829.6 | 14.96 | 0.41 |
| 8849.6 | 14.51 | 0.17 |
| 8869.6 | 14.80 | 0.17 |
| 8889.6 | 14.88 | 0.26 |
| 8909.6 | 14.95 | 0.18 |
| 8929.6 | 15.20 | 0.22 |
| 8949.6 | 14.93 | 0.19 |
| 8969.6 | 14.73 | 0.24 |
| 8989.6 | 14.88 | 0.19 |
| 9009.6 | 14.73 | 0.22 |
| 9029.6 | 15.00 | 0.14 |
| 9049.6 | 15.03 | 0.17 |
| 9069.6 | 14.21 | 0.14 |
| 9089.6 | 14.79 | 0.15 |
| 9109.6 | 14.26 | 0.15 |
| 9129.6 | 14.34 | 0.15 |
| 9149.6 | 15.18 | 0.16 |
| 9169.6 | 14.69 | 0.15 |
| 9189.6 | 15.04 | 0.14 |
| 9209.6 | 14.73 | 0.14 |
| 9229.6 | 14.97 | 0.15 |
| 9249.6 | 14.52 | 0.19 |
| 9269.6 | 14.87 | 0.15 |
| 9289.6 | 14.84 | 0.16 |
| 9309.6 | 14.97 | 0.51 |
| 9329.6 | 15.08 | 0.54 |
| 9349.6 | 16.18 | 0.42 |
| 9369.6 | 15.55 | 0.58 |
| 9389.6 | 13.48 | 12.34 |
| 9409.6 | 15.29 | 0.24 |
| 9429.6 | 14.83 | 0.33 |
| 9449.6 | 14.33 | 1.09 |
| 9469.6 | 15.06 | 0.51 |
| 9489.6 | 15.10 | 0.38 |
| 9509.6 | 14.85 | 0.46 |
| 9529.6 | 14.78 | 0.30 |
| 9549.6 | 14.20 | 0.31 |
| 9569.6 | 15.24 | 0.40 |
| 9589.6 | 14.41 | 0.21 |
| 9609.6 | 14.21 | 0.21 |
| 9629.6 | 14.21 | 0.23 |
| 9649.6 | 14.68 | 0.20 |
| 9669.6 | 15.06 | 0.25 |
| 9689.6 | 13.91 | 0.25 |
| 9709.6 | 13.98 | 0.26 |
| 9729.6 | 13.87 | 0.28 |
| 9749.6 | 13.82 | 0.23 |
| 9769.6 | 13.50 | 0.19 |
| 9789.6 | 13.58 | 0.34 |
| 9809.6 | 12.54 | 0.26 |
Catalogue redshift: 0.148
